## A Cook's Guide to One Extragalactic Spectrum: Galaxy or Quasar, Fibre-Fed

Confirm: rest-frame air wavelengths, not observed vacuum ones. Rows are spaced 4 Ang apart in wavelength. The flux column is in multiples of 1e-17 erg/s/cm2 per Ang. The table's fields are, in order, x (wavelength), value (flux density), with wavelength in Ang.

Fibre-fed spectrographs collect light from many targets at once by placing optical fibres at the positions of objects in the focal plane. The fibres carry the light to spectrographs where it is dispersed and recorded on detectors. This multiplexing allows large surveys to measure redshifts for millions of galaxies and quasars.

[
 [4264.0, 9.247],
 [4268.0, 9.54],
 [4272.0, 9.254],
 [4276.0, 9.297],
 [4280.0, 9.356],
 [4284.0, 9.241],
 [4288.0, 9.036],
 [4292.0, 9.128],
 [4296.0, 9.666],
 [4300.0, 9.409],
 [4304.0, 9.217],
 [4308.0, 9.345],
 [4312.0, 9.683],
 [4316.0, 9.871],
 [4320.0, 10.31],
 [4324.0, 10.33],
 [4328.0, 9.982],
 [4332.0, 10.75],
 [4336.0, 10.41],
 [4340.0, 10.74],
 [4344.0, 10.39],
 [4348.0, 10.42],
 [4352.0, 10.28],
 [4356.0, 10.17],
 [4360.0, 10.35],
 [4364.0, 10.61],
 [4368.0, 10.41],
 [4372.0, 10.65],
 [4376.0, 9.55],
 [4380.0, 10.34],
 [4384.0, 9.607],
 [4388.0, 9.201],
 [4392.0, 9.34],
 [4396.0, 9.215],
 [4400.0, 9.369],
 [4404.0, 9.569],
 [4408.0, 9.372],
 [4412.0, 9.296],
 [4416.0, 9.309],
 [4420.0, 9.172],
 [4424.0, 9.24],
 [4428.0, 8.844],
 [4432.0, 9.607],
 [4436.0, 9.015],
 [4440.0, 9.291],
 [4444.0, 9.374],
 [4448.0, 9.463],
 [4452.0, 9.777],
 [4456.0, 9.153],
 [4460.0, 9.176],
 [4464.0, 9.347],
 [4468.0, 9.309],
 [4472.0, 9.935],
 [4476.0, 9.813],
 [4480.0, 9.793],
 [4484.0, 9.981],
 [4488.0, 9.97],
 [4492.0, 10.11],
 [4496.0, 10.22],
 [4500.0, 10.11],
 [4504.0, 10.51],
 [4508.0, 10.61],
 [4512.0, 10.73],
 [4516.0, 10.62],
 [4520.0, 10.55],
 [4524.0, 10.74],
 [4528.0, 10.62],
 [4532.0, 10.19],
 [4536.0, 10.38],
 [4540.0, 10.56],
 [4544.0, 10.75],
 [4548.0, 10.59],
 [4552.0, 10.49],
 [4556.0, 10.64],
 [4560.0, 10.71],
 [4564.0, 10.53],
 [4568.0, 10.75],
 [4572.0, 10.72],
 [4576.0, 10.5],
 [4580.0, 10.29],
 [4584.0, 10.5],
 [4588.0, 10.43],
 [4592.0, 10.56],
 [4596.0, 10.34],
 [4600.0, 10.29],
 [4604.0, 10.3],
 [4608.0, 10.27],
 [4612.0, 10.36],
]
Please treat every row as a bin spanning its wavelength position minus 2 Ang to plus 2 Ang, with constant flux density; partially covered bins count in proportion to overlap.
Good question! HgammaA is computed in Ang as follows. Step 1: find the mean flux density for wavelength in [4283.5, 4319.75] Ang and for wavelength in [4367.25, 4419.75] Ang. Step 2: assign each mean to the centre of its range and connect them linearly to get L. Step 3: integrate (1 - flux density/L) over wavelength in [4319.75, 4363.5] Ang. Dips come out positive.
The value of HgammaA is -4.0 Ang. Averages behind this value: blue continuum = 9.45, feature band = 10.4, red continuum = 9.6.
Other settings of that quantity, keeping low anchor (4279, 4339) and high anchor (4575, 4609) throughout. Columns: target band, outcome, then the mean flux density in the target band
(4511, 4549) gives -1.2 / 10.6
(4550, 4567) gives -0.5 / 10.6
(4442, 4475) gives 2.1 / 9.45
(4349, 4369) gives -1.0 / 10.4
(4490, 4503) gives 0.0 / 10.2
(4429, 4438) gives 0.7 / 9.26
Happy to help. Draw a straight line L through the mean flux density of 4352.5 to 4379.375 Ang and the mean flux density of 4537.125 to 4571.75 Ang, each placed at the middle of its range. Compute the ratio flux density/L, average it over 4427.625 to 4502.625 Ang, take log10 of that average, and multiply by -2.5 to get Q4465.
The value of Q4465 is 0.092 mag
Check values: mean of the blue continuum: 10.3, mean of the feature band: 9.62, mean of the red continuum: 10.6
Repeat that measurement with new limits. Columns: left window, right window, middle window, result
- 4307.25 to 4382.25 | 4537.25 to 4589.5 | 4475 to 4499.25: 0.050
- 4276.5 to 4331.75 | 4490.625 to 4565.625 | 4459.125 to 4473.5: 0.090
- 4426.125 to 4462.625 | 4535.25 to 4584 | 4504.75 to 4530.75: -0.054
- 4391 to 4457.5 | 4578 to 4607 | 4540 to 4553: -0.055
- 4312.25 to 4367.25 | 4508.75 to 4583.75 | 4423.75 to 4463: 0.127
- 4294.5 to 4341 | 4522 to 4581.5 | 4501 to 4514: -0.013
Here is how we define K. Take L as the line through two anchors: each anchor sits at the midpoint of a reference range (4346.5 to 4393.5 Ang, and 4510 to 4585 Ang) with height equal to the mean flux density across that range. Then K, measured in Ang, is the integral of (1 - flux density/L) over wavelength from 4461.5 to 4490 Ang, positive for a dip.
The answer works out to 1.8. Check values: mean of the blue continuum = 10.1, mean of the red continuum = 10.6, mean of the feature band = 9.73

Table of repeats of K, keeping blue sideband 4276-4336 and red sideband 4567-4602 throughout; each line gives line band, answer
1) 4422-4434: 1.0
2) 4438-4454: 1.0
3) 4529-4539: 0.0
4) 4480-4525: -0.4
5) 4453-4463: 0.9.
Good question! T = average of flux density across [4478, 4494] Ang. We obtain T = 9.96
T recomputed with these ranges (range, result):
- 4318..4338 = 10.4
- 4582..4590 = 10.5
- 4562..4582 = 10.6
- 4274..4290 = 9.23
